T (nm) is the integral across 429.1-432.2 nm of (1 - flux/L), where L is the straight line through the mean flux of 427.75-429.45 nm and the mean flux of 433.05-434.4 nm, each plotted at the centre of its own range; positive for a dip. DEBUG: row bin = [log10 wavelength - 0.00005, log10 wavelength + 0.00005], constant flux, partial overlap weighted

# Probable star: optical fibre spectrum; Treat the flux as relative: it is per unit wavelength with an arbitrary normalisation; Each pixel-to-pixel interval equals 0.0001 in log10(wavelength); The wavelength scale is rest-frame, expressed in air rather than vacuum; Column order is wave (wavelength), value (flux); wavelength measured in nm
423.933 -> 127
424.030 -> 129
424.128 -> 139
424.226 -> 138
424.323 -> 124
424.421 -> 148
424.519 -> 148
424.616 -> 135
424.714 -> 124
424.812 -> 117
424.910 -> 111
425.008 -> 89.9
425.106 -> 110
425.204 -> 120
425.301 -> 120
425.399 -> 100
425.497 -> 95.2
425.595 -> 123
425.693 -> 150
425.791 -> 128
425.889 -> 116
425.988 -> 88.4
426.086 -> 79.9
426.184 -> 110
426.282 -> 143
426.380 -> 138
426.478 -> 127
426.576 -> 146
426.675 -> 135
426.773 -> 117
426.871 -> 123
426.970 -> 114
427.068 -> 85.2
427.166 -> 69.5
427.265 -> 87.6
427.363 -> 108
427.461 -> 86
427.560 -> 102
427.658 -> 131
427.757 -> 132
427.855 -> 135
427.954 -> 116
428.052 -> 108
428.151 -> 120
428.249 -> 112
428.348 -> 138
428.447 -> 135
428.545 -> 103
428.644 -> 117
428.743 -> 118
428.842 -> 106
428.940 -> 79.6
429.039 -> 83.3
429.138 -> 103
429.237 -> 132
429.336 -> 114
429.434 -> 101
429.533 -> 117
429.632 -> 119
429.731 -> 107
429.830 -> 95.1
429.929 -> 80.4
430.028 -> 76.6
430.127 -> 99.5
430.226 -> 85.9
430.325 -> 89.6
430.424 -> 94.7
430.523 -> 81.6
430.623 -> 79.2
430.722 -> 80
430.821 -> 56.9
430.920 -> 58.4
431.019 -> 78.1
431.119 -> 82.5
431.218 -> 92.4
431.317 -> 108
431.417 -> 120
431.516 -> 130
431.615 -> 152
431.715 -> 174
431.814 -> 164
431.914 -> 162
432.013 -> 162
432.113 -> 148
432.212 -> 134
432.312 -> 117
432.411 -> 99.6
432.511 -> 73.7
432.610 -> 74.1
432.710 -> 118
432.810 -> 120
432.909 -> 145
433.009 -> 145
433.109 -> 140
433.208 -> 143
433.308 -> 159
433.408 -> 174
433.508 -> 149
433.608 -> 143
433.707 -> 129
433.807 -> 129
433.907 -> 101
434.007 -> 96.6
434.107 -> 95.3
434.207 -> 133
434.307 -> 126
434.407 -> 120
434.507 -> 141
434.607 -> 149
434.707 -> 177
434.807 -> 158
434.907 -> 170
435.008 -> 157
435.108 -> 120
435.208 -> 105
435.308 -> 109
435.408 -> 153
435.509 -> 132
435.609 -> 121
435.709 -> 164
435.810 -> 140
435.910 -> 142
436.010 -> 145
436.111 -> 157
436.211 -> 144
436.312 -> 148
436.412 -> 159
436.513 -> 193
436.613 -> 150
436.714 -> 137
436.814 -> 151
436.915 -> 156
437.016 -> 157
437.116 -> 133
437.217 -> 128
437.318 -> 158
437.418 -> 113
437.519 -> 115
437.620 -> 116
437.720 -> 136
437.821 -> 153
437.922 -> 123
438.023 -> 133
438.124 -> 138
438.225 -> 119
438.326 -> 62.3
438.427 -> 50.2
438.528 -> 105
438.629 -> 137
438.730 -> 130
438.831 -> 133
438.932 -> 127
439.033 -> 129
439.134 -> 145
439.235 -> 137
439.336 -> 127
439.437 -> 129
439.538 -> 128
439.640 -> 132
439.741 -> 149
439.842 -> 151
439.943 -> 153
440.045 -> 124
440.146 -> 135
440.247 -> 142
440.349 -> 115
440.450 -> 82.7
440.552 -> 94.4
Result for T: 0.336 nm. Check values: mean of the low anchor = 114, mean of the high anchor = 132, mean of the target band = 108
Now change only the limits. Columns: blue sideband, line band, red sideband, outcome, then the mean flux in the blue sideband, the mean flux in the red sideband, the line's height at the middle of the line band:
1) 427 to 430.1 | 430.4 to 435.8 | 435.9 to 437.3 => 0.28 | 107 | 150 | 132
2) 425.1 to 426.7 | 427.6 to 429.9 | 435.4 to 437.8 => 0.22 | 119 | 144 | 126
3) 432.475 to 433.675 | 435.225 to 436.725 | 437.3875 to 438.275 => -0.19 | 133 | 128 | 130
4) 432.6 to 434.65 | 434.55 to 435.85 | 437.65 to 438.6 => -0.18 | 131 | 114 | 125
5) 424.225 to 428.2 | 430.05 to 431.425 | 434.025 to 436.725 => 0.47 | 117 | 142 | 129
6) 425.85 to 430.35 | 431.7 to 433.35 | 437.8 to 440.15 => -0.24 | 109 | 127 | 116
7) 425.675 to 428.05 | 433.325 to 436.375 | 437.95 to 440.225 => -0.39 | 115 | 126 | 122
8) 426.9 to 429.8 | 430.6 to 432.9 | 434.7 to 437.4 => 0.23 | 110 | 146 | 126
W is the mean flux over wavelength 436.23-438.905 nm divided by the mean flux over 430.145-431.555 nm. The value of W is 1.50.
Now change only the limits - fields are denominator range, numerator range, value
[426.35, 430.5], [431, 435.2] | 1.21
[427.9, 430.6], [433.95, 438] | 1.33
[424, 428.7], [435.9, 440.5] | 1.13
